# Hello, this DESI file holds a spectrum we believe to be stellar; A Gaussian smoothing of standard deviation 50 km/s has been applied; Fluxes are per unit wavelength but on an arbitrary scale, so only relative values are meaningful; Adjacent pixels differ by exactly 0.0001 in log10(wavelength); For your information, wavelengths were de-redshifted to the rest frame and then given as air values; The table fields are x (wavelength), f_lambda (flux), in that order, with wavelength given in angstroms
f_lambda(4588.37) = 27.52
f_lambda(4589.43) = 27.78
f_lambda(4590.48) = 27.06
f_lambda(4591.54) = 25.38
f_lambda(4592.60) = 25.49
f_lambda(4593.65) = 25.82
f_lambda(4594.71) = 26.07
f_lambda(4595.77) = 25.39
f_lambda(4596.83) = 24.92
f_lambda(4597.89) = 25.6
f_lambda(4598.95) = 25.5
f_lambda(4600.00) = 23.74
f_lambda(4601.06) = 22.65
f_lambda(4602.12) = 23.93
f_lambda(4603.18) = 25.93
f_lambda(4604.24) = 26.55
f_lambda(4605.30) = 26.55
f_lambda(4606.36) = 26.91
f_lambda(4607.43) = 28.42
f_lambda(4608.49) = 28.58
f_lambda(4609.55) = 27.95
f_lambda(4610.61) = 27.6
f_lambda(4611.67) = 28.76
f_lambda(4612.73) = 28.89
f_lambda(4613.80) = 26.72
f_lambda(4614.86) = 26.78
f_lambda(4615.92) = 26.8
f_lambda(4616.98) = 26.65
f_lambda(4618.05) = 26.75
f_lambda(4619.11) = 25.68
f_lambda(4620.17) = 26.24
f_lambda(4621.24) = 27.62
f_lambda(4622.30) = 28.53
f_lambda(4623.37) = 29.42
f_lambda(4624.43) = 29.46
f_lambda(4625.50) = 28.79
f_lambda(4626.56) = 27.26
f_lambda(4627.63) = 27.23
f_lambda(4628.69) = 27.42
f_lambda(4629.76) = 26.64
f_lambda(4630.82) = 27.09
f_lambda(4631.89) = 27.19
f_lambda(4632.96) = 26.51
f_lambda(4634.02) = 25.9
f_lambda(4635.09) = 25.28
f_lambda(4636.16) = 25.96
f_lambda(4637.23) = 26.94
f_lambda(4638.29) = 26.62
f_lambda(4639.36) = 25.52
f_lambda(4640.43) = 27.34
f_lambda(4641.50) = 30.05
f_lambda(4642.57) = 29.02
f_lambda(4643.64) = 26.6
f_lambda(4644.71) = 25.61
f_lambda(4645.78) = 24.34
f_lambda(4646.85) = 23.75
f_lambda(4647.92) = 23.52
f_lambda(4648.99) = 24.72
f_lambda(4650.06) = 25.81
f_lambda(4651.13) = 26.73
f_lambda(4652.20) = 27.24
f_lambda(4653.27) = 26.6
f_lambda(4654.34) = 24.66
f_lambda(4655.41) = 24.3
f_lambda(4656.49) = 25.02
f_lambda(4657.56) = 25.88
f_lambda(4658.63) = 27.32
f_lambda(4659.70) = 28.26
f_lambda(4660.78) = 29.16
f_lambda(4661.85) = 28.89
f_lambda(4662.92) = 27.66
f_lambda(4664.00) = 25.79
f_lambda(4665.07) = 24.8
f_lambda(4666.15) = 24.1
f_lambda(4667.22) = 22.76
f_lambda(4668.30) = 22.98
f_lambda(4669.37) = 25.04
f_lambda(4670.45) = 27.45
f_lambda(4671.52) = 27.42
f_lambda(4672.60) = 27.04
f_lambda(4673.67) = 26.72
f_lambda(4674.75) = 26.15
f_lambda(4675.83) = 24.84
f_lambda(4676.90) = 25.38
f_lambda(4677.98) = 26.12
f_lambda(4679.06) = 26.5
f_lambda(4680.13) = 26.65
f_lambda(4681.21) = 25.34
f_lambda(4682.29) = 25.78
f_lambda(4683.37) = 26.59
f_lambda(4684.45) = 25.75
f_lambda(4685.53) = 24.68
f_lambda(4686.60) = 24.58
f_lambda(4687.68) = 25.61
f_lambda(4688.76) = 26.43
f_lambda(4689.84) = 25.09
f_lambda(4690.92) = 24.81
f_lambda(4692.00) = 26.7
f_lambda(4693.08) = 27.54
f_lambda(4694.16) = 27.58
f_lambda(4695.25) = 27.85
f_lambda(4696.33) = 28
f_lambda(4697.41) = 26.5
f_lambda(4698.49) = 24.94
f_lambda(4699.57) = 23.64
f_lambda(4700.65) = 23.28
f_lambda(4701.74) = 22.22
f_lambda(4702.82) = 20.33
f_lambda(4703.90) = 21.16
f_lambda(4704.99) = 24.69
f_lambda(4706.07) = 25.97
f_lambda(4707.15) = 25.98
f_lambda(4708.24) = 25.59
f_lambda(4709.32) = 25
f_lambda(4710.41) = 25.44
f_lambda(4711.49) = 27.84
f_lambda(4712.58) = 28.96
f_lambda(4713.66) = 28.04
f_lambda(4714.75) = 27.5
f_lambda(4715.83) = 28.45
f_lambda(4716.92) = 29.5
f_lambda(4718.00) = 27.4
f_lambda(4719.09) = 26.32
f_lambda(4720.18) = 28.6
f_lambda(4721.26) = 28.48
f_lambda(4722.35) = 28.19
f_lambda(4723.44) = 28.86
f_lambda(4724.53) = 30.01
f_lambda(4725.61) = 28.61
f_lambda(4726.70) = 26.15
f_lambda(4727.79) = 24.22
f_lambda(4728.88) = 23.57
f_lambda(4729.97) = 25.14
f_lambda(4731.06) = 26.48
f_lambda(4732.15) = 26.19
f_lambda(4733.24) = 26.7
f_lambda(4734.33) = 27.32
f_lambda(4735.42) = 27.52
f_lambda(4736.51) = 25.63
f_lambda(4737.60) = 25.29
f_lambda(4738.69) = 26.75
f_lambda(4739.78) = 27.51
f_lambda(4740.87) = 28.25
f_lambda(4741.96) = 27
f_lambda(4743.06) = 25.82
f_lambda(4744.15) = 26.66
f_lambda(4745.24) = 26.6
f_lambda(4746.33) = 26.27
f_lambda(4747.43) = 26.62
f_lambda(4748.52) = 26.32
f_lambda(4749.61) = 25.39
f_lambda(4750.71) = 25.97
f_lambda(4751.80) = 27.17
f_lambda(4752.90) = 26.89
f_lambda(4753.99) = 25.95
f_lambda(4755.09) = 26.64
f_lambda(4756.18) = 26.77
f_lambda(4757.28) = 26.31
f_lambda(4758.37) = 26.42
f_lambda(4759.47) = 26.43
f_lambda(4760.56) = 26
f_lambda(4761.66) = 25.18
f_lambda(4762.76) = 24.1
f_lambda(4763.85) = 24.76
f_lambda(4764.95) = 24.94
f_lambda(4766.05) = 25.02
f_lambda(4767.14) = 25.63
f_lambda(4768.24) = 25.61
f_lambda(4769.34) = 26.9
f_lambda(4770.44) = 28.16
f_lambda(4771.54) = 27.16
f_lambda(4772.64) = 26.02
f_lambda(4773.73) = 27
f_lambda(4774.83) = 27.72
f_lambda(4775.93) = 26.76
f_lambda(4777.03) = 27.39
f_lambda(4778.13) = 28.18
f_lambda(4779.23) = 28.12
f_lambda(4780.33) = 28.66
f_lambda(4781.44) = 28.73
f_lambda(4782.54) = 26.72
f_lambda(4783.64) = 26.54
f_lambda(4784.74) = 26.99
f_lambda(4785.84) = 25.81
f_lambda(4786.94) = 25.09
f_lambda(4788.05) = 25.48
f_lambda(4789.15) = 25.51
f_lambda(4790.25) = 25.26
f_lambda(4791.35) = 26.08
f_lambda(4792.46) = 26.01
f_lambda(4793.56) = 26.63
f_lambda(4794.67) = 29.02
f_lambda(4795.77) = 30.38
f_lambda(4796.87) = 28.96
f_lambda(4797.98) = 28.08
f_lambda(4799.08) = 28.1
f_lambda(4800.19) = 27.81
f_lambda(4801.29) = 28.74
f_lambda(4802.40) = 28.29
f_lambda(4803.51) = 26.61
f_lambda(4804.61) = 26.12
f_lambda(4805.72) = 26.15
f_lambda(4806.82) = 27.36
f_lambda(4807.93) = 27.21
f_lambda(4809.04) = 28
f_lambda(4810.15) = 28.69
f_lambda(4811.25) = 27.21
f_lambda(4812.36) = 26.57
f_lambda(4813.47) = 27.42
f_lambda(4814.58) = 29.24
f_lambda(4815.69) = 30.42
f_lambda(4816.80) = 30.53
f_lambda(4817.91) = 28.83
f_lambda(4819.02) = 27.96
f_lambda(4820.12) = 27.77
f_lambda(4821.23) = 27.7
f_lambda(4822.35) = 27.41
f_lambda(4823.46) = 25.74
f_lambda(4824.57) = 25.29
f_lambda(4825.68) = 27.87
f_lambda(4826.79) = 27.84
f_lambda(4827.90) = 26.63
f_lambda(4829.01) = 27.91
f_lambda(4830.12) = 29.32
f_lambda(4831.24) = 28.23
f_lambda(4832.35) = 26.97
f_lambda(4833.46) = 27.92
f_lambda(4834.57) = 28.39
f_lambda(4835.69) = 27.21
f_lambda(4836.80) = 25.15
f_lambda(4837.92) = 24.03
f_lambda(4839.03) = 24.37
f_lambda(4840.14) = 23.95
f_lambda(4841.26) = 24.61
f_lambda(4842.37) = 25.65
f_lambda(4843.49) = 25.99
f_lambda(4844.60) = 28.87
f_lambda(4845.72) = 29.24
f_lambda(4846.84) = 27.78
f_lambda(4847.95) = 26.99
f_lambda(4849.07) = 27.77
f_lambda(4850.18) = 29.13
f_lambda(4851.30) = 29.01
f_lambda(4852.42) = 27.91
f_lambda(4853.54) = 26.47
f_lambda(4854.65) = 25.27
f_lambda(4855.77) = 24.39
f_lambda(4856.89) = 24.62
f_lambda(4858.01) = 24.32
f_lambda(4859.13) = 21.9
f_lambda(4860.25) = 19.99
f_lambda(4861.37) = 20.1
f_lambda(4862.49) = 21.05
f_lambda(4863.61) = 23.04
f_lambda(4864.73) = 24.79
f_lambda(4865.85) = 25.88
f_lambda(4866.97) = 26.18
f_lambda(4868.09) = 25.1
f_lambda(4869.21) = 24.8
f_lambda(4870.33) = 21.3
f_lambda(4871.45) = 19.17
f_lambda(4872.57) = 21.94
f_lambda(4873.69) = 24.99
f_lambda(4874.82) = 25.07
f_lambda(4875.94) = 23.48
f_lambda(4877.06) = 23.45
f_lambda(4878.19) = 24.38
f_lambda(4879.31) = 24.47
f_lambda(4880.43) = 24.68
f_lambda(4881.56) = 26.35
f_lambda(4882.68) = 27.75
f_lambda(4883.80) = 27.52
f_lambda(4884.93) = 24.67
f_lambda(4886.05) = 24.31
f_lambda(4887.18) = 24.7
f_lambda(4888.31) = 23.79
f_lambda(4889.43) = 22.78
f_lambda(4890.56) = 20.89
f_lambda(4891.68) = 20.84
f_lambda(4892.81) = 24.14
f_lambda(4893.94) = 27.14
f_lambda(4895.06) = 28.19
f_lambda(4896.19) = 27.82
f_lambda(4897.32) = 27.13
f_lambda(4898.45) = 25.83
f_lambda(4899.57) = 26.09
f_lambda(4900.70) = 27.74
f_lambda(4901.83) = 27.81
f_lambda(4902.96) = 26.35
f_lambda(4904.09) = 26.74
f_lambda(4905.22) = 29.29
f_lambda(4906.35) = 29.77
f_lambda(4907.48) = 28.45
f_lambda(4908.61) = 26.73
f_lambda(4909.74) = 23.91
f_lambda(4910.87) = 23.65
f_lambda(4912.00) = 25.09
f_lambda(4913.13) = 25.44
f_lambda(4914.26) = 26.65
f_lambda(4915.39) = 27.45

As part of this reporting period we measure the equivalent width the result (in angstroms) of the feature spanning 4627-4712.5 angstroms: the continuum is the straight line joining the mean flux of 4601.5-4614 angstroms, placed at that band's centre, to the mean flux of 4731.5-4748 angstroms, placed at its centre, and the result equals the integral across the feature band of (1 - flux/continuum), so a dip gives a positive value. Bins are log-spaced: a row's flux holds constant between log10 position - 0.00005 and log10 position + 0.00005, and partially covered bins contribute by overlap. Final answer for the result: 3.3 angstroms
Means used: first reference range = 27.2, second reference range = 26.7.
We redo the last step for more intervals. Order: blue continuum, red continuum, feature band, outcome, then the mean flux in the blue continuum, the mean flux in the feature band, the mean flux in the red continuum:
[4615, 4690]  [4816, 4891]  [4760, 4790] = -0.6 angstroms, 26.3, 26.4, 25.6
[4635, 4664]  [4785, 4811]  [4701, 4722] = 0.4 angstroms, 26.4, 26.2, 27.2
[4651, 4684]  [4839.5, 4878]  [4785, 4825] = -3.6 angstroms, 26.1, 27.4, 24.8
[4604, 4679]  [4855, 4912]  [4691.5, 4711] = 0.8 angstroms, 26.6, 25.1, 24.8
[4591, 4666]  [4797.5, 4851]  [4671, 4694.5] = 0.6 angstroms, 26.5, 26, 27.4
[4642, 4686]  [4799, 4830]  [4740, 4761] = 0.3 angstroms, 25.9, 26.5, 27.7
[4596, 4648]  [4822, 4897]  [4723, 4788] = -1.5 angstroms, 26.7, 26.5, 25.4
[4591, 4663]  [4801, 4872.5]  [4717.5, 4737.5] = -0.4 angstroms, 26.6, 26.9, 26.3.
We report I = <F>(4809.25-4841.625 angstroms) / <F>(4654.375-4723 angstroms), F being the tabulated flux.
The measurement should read 1.05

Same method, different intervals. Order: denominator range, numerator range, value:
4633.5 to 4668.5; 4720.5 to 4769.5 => 1.01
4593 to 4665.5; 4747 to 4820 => 1.02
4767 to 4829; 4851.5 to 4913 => 0.91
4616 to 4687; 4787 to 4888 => 0.99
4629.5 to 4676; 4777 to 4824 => 1.05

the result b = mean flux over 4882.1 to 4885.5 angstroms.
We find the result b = 26.7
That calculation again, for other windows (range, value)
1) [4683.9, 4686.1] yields 25.3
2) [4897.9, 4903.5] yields 26.8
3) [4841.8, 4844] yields 25.8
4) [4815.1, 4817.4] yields 30.4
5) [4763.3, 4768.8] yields 25.2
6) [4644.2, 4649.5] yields 24.4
